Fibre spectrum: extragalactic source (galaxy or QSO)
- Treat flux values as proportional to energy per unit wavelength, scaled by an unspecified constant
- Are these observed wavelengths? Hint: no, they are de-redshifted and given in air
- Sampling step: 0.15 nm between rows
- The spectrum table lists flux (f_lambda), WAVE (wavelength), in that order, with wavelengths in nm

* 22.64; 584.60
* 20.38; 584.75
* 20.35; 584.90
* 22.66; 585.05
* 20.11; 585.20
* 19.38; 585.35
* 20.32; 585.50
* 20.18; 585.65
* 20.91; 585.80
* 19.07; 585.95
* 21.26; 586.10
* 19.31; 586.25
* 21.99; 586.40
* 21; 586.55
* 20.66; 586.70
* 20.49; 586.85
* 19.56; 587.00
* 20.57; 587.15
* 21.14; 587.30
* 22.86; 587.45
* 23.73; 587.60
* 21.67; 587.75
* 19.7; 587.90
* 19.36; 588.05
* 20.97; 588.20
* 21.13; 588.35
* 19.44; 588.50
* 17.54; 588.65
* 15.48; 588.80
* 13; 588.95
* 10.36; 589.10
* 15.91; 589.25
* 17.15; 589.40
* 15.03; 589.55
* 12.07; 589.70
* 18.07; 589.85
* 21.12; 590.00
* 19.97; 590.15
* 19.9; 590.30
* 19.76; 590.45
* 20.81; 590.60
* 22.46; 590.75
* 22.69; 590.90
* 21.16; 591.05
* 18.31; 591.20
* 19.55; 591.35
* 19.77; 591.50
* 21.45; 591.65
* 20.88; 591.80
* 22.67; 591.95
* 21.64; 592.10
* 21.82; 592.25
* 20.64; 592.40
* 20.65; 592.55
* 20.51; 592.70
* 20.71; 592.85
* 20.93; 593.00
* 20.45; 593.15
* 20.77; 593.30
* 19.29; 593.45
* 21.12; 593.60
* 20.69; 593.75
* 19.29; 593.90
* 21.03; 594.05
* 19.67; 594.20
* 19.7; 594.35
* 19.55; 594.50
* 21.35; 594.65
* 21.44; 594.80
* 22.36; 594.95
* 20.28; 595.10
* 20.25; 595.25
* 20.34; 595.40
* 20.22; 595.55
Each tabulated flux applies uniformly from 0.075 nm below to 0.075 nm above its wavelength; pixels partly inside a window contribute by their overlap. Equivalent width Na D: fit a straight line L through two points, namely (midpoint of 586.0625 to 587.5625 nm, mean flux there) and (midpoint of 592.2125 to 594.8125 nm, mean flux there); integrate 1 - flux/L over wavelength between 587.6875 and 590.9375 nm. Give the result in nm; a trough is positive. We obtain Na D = 0.39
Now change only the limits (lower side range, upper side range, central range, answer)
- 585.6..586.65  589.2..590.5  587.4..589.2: 0.02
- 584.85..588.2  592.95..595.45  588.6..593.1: 0.33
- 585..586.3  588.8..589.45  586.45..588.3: -0.41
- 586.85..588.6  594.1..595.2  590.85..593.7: -0.01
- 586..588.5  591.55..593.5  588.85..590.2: 0.33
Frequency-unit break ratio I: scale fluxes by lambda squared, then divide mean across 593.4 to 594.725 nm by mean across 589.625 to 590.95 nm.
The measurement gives 1.04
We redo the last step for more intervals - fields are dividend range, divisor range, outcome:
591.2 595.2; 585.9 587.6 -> 1.01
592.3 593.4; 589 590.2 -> 1.30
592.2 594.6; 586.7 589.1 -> 1.07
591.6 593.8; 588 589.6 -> 1.26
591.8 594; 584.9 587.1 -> 1.04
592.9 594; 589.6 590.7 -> 1.10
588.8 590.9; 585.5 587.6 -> 0.85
